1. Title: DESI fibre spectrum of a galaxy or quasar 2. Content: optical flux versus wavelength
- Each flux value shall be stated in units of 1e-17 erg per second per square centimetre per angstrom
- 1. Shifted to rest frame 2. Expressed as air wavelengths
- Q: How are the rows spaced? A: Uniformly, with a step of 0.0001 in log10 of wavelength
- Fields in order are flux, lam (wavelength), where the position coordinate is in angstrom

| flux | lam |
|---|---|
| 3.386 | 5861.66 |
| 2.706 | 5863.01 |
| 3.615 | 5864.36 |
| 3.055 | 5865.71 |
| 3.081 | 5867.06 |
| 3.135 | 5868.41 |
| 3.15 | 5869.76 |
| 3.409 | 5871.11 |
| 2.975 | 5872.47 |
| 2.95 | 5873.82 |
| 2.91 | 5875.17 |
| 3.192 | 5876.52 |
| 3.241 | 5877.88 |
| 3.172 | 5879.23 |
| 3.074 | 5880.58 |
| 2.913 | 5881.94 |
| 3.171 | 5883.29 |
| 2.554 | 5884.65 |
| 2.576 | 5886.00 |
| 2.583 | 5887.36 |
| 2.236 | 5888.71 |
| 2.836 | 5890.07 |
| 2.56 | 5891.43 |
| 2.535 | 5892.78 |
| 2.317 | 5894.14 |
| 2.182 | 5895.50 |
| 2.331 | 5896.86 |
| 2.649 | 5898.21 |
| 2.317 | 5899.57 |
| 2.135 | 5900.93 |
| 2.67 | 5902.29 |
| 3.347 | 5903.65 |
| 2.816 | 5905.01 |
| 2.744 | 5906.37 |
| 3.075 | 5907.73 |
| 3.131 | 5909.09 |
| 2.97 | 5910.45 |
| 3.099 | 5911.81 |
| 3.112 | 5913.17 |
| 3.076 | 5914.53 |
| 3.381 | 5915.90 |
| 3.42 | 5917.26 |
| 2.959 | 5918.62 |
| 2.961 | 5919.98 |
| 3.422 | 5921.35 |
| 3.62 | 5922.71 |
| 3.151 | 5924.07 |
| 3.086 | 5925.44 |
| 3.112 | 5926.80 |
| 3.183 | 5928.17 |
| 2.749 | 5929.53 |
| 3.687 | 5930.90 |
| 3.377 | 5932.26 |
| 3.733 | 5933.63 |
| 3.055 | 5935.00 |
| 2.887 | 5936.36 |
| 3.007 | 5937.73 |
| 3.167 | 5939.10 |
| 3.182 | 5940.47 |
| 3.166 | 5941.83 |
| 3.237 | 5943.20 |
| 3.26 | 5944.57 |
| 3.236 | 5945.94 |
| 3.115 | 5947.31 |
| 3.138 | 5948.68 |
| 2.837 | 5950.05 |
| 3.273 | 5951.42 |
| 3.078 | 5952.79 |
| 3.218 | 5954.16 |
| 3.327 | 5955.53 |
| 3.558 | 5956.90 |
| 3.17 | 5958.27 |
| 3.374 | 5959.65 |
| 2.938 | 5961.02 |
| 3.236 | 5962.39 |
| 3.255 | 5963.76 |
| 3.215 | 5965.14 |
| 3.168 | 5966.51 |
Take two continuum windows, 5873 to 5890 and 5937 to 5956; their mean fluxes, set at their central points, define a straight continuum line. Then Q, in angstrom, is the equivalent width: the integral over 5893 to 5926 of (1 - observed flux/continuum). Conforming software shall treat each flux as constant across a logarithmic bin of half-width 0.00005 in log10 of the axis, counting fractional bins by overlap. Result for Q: 1.03 angstrom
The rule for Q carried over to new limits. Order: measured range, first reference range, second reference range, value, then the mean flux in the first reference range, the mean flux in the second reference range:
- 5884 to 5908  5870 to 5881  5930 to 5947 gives 4.4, 3.12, 3.24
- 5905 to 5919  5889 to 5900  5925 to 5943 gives -1.5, 2.46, 3.19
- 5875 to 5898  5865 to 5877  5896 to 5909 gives 1.4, 3.1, 2.69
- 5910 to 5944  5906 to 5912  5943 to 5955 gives -1.3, 3.01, 3.15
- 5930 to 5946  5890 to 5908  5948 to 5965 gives -1.3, 2.59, 3.2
